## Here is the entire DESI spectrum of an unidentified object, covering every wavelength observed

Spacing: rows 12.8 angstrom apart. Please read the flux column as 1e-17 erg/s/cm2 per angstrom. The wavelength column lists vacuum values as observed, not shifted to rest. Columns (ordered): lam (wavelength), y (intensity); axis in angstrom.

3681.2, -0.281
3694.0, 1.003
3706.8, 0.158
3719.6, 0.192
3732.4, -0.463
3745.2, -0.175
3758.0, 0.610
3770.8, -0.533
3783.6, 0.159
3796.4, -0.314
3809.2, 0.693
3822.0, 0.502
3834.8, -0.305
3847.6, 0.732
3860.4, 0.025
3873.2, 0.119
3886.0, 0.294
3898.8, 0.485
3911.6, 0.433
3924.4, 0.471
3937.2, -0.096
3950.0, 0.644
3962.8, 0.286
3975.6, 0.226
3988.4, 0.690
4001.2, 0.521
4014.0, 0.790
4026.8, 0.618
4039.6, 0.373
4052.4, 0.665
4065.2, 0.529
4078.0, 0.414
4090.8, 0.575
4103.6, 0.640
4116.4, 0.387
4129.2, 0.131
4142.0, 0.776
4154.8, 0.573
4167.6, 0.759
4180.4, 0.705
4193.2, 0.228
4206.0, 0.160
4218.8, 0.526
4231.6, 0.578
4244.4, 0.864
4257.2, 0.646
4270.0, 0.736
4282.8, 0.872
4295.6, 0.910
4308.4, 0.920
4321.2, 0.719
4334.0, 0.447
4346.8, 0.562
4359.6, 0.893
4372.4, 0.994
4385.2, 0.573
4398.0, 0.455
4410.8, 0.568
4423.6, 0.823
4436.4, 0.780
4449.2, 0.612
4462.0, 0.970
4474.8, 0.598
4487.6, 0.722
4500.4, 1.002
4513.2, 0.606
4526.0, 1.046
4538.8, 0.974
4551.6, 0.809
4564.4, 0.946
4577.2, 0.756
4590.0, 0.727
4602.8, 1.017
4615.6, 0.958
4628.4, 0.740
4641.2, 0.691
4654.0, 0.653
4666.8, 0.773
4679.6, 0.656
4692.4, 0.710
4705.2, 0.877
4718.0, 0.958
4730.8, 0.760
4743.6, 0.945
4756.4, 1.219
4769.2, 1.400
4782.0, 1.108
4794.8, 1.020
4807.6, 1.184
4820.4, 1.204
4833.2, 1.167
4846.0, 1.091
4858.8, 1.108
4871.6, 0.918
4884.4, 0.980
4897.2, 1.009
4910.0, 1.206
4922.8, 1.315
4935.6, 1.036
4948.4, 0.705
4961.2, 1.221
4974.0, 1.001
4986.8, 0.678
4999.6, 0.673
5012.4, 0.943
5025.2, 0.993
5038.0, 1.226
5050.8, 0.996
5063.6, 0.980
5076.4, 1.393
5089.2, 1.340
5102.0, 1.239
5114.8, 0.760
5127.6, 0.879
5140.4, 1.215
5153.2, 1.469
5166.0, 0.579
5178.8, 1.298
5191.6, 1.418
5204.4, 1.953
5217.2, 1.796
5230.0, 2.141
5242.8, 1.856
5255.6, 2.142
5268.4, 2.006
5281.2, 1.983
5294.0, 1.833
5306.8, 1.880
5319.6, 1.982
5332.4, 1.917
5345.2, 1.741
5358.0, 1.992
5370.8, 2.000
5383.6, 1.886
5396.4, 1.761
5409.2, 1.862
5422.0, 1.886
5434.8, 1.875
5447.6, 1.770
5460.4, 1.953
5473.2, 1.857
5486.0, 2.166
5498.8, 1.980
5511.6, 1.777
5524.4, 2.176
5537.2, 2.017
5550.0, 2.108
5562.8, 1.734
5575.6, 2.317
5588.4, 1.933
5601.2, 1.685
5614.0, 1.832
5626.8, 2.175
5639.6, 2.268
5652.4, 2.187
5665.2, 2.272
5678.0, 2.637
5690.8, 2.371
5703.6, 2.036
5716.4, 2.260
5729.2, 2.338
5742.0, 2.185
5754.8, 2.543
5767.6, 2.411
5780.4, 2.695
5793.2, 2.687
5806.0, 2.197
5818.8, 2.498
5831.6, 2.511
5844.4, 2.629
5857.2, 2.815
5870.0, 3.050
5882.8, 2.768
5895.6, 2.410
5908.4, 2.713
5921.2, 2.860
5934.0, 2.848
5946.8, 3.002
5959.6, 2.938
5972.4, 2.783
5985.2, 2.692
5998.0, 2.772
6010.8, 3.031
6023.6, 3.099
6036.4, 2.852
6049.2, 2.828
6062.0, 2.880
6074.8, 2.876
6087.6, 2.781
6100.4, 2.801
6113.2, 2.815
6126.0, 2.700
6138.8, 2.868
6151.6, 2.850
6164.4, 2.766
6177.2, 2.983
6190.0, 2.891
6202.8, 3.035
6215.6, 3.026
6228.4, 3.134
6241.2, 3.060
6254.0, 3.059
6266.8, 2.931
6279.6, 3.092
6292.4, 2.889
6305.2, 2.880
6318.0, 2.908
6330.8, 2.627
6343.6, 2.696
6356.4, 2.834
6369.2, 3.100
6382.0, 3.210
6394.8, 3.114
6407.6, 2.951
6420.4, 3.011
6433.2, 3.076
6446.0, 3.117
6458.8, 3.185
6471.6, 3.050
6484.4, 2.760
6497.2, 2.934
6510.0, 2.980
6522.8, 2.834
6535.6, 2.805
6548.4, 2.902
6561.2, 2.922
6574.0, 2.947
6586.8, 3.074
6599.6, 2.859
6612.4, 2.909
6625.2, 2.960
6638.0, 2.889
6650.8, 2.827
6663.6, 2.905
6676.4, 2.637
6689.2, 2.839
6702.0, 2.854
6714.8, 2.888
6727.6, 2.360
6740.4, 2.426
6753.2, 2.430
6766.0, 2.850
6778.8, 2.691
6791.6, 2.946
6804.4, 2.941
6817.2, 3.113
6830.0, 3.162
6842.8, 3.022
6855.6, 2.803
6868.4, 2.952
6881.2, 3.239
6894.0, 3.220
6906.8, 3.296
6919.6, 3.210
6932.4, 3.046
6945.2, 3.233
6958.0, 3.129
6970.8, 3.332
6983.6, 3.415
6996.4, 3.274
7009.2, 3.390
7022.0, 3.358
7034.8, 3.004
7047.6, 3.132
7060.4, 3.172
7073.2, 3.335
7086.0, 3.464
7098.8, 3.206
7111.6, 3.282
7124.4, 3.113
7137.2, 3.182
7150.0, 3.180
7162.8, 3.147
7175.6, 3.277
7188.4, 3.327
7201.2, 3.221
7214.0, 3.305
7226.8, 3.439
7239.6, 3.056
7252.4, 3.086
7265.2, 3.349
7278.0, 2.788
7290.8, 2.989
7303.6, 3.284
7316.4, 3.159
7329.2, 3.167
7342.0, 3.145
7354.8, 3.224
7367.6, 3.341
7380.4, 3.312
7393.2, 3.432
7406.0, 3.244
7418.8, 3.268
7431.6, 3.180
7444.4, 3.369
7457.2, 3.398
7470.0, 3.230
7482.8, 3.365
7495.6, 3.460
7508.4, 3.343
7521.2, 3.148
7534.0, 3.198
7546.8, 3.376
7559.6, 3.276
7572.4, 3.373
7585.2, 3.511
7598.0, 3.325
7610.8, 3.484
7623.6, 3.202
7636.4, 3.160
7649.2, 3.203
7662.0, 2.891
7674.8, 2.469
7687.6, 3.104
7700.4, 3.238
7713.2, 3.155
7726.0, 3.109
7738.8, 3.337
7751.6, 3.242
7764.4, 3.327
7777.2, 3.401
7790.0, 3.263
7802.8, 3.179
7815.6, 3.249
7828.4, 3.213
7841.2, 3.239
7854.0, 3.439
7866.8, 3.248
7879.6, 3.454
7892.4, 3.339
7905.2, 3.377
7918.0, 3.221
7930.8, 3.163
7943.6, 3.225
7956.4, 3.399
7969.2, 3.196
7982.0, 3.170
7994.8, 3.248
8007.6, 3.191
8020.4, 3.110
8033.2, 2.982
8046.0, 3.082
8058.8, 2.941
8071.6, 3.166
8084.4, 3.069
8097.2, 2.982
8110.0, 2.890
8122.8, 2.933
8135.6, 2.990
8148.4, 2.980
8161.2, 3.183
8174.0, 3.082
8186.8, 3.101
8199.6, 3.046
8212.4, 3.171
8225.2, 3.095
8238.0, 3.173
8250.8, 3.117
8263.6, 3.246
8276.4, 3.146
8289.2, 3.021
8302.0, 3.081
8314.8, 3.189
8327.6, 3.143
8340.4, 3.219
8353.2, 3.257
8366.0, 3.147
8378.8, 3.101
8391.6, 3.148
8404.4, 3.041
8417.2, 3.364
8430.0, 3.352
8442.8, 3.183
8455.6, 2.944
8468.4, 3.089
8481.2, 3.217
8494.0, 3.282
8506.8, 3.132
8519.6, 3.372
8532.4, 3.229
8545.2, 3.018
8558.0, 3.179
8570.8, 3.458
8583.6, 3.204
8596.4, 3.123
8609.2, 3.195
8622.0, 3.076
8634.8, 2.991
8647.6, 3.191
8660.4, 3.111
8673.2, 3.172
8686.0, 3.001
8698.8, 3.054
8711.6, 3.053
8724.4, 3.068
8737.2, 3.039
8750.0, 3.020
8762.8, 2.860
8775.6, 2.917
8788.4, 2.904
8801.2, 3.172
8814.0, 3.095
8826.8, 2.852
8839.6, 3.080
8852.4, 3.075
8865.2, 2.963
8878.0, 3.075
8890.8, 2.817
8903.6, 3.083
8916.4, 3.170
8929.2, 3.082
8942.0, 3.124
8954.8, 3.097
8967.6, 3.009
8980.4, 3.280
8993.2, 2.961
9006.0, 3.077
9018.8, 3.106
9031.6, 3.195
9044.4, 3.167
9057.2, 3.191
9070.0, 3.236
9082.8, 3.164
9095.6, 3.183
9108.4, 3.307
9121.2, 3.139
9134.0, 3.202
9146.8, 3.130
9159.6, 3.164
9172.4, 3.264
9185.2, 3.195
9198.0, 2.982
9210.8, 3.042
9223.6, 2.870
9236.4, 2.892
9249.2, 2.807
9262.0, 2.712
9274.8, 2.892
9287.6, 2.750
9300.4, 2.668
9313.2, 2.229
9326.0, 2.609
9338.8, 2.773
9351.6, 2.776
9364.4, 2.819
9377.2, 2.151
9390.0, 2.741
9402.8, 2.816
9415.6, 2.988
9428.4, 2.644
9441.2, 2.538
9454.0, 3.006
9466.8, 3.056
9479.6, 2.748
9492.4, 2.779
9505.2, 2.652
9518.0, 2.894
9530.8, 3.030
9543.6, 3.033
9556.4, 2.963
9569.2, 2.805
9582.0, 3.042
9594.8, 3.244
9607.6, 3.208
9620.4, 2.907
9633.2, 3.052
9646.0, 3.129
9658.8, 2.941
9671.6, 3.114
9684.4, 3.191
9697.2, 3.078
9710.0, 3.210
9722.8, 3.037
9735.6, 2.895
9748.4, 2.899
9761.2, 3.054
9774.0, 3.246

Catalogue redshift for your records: 0.302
